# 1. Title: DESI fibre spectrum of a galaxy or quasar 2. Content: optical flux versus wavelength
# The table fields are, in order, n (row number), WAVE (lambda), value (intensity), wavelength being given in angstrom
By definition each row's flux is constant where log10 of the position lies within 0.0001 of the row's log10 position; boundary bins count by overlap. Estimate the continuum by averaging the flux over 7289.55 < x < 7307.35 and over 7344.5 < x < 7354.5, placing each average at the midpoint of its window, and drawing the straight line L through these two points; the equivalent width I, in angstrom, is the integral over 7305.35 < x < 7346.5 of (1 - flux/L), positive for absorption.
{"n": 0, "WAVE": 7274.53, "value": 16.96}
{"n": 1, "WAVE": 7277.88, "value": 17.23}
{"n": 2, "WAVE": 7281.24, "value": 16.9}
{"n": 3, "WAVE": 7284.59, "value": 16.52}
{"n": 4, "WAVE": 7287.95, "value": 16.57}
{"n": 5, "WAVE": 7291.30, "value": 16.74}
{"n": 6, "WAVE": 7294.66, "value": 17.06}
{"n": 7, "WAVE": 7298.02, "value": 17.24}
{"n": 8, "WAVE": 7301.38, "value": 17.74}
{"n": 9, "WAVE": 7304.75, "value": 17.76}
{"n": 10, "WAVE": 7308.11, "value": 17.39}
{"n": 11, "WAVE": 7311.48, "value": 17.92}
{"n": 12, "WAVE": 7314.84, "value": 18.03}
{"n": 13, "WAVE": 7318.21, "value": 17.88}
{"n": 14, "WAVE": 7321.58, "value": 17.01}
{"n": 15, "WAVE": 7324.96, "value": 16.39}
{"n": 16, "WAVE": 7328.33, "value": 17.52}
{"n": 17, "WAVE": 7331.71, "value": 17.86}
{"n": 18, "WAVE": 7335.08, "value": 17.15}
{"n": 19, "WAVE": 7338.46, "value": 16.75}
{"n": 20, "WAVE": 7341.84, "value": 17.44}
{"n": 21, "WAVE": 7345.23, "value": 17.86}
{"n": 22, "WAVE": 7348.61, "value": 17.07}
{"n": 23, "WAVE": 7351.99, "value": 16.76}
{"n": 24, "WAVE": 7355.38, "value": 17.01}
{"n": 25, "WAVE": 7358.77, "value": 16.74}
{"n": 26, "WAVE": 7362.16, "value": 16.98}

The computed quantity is -0.5 angstrom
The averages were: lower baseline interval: 17.3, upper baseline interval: 17.2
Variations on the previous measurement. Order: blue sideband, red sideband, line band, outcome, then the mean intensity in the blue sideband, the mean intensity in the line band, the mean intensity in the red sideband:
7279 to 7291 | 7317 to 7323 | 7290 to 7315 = -0.6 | 16.7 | 17.5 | 17.4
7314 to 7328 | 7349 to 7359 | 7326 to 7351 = -0.4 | 17.3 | 17.3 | 16.9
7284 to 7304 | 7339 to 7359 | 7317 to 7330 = -0.1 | 17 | 17.2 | 17.1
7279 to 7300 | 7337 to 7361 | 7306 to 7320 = -0.7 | 16.9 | 17.8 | 17.1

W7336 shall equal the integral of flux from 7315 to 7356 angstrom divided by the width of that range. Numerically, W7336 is 17.3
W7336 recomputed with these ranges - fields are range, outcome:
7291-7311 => 17.4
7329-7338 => 17.4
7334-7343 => 17.1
